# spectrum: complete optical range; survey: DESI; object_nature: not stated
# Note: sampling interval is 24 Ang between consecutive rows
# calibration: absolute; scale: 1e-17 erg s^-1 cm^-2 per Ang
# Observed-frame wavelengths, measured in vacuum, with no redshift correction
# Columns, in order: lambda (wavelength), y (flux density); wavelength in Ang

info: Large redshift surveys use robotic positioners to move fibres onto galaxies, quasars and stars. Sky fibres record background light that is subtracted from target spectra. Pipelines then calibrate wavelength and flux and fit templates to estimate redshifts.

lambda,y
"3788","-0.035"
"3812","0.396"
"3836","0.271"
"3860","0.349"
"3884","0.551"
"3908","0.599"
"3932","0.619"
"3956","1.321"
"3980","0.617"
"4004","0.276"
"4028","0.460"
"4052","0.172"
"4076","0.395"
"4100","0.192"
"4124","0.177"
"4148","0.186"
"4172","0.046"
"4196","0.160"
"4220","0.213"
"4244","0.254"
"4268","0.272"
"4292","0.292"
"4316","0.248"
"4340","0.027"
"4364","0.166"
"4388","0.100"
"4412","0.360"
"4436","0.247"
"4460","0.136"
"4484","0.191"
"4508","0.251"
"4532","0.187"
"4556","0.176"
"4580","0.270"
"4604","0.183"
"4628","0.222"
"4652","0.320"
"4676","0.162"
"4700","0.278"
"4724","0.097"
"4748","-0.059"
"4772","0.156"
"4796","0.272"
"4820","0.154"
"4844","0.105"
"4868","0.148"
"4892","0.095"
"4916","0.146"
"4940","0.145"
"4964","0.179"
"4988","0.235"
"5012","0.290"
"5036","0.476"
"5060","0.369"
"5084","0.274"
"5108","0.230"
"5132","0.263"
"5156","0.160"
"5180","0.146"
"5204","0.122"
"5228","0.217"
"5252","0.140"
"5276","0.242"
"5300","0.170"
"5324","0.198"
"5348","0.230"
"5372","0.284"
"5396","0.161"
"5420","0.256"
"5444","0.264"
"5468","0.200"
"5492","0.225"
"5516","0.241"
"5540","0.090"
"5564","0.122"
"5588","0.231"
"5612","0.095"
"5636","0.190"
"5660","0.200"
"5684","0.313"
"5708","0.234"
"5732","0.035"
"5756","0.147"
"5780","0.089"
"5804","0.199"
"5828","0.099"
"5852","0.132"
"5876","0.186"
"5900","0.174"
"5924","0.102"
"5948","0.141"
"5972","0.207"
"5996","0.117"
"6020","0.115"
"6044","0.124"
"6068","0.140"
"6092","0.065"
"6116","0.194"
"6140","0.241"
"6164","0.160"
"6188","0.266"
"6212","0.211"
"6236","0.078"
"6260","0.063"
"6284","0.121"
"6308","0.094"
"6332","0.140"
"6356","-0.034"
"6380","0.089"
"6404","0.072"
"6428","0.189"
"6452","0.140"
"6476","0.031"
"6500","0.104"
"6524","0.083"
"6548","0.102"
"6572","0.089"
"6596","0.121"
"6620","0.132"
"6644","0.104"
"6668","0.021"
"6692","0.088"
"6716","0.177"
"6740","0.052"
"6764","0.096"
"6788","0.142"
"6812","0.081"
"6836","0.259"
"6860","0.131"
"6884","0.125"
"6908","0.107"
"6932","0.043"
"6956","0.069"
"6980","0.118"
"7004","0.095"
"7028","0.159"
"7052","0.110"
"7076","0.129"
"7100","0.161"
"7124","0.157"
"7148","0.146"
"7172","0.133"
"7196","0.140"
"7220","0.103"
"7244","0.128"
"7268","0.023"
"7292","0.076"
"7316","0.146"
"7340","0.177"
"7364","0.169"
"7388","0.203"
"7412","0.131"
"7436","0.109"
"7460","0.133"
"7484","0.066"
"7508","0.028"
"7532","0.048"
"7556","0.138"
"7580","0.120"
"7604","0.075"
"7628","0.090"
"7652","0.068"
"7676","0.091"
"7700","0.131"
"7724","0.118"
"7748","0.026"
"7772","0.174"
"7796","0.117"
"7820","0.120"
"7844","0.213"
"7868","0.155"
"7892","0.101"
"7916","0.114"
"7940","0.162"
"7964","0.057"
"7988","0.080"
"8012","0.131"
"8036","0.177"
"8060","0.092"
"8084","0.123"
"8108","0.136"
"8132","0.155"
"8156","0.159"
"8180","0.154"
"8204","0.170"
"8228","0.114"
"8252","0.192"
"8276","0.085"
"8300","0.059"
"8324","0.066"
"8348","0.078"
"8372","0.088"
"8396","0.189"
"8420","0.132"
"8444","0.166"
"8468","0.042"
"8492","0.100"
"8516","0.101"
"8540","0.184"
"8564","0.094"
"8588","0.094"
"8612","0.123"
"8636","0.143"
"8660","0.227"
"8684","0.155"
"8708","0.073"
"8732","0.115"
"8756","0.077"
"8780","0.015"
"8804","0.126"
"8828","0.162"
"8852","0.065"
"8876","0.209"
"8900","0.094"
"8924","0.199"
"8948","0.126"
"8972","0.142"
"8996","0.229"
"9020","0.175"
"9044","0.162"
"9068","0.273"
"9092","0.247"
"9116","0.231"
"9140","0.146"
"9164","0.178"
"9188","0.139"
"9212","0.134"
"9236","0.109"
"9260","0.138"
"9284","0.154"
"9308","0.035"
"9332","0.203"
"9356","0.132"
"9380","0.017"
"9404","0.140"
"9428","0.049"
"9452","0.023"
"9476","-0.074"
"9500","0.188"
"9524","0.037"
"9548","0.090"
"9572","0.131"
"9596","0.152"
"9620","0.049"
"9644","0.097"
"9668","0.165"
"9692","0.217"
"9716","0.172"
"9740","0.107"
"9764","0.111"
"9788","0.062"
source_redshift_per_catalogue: 2.249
